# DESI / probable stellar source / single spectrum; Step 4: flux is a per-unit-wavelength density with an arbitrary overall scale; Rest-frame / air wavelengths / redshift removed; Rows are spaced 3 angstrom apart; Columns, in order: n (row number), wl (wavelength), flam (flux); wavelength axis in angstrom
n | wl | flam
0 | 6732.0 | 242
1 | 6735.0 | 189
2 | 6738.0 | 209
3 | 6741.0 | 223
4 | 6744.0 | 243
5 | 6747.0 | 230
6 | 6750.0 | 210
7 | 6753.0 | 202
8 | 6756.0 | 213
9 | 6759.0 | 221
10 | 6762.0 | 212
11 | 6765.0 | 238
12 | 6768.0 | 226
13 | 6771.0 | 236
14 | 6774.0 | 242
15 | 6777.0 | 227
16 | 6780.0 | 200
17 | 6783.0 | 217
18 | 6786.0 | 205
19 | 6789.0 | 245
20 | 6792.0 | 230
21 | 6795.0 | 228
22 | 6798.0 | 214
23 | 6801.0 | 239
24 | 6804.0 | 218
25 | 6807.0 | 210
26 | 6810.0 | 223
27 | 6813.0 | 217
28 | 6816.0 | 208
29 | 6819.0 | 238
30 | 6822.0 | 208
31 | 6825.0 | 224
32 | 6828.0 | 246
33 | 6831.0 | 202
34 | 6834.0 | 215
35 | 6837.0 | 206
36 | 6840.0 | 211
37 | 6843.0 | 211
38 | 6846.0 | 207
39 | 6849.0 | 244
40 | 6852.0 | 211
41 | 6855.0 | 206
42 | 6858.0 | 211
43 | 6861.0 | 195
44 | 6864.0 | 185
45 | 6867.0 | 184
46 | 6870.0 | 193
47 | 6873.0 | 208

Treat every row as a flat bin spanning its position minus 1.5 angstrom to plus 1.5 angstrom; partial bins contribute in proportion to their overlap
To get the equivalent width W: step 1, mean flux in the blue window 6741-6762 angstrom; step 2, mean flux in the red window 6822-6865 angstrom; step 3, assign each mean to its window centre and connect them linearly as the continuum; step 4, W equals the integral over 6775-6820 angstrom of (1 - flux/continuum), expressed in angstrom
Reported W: -1.1 angstrom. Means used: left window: 220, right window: 213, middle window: 221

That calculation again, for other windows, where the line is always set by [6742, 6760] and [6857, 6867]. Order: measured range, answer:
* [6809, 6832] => -1.9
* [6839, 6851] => -1.2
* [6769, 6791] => -1.2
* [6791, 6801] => -0.8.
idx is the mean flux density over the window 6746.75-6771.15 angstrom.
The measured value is 220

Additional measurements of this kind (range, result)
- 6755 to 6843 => 221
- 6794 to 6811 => 222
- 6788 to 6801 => 230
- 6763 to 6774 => 234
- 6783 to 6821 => 222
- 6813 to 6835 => 220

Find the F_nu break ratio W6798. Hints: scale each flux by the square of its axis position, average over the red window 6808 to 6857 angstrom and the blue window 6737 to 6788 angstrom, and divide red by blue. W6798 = 1.00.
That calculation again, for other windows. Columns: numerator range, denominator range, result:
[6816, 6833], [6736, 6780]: 1.02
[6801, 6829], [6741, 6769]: 1.02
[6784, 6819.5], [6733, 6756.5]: 1.05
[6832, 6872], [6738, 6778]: 0.94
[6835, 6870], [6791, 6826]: 0.94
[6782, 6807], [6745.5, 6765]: 1.05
